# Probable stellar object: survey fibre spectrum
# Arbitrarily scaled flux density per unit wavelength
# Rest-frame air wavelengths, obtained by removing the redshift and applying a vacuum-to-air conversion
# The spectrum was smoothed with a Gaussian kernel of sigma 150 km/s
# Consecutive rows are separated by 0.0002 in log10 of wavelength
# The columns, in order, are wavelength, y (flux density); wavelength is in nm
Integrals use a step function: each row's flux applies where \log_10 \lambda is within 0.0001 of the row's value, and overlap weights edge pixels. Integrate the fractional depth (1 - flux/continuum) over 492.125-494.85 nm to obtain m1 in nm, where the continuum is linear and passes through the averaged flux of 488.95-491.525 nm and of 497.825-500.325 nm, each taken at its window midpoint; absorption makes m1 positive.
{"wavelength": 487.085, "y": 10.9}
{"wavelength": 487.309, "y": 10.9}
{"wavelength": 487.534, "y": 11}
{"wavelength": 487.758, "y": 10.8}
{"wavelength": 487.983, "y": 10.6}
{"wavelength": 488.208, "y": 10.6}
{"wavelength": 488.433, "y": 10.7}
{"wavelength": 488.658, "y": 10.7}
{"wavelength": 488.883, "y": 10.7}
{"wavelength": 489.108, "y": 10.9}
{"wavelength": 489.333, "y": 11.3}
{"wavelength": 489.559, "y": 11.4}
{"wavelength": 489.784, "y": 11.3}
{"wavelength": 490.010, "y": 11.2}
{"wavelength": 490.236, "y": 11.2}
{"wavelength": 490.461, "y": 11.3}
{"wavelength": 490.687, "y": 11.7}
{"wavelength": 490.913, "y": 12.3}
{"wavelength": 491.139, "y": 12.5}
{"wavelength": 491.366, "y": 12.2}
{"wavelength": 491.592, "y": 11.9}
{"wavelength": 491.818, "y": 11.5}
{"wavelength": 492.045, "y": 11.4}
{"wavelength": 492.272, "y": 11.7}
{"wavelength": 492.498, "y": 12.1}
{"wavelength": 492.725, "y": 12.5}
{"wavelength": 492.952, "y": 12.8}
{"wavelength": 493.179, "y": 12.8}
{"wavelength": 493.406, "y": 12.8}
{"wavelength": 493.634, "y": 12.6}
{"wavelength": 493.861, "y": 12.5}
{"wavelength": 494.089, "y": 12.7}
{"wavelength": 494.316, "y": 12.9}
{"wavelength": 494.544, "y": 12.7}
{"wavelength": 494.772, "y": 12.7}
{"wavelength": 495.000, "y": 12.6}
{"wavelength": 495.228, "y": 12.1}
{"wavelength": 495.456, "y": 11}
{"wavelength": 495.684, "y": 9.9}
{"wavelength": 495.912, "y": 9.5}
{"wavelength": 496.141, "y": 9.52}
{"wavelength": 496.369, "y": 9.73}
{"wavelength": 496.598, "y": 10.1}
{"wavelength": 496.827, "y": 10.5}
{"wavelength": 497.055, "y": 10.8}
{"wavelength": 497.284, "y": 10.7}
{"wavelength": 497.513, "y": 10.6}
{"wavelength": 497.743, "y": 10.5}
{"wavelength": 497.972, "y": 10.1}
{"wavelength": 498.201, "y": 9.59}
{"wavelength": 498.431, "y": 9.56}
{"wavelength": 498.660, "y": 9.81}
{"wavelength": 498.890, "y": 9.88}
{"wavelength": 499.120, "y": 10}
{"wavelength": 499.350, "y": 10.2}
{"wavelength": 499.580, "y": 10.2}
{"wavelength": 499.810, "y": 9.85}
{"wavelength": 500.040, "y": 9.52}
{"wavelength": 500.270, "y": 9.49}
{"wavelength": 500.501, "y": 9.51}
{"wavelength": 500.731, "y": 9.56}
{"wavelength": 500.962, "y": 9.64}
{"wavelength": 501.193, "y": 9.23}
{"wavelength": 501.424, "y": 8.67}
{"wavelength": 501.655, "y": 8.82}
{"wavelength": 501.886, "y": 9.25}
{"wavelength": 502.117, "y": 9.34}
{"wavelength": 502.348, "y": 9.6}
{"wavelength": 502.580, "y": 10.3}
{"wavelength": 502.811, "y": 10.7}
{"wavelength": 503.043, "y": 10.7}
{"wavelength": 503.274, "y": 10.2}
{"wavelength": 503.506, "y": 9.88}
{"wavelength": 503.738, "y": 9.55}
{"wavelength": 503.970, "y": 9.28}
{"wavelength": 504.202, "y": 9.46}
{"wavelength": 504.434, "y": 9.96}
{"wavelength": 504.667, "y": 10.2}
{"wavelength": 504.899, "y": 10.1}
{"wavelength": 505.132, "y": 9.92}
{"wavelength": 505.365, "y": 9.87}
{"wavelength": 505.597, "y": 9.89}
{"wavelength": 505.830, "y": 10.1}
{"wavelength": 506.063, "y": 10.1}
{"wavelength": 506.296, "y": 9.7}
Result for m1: -0.40 nm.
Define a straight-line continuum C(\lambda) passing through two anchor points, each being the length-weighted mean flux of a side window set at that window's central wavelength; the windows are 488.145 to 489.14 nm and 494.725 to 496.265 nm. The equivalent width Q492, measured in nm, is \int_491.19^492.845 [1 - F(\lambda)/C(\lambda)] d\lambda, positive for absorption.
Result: -0.17 nm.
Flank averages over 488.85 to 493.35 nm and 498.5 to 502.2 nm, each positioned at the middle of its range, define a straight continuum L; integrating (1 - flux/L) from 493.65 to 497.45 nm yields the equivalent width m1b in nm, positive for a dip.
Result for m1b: -0.19 nm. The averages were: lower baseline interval 11.8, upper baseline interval 9.56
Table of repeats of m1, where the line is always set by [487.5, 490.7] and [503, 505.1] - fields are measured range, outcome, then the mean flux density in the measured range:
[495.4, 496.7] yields 0.072 nm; 9.91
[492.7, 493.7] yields -0.188 nm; 12.7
